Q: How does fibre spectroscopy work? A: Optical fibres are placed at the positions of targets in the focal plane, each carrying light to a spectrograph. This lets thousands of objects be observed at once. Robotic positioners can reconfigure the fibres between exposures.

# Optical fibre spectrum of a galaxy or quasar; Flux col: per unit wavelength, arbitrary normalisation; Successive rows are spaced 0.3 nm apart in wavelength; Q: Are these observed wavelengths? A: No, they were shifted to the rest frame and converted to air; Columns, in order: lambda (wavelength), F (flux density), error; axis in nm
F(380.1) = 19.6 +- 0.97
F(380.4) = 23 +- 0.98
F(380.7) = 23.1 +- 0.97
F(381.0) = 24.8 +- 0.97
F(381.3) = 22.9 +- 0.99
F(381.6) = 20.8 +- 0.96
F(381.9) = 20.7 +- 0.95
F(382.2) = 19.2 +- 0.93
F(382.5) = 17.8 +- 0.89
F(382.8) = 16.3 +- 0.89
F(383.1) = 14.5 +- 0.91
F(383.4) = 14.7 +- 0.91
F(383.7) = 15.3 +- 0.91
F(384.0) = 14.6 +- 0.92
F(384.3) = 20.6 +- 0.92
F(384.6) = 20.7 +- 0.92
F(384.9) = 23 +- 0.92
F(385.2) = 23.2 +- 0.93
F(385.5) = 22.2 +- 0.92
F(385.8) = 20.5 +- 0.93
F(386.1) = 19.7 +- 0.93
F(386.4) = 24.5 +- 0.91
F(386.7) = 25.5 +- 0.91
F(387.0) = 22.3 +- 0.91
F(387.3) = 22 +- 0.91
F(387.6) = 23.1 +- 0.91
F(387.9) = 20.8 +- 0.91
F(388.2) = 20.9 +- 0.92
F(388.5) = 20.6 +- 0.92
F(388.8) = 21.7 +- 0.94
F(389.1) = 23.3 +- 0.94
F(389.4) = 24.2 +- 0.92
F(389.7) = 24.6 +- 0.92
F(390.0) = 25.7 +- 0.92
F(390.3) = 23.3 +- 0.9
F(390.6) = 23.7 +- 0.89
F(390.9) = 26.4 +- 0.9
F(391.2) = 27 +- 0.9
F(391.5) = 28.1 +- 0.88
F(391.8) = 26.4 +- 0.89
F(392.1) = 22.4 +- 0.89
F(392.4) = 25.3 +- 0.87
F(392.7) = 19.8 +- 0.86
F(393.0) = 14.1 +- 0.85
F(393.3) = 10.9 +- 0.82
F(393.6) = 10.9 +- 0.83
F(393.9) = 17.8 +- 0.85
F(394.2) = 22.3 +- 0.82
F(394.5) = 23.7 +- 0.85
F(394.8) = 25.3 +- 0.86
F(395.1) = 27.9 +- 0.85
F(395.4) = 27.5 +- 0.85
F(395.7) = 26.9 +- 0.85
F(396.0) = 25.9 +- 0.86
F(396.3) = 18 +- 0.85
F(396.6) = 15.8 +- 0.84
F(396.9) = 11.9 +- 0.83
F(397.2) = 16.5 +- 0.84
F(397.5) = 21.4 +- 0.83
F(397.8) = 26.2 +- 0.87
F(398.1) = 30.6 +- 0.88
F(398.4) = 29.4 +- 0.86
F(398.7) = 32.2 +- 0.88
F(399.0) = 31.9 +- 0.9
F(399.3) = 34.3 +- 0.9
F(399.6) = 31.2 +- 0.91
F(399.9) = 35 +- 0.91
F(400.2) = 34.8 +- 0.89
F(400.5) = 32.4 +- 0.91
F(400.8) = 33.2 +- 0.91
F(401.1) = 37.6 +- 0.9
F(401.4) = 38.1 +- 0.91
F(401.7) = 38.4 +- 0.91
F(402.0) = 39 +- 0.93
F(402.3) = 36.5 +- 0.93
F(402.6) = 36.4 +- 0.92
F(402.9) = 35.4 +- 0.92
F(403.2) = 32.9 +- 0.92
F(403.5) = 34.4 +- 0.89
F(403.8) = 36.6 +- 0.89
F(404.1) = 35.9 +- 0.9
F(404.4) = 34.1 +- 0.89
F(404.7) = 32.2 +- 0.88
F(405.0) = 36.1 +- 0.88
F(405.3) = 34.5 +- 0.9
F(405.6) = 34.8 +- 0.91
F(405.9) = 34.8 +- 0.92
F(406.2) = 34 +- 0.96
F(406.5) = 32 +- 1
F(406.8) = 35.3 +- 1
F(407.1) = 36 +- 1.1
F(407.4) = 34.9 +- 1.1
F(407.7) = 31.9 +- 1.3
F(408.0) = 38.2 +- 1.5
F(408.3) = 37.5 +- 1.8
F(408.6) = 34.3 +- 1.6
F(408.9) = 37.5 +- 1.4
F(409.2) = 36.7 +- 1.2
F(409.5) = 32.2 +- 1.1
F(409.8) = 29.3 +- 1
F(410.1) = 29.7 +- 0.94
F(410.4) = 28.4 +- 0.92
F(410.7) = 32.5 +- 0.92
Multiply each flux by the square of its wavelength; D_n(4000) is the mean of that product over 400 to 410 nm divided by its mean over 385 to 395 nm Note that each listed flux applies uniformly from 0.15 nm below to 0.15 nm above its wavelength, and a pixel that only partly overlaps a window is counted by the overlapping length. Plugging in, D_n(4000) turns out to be 1.7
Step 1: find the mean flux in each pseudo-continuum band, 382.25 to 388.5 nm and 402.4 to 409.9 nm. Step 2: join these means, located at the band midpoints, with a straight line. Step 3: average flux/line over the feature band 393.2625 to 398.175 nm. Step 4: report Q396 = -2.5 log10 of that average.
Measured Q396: 0.278 mag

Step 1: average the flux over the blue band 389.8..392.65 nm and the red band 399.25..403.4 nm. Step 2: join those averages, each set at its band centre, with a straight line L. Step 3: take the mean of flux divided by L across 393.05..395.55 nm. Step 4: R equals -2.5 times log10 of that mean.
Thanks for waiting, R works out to 0.36 mag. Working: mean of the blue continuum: 25.2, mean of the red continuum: 35.4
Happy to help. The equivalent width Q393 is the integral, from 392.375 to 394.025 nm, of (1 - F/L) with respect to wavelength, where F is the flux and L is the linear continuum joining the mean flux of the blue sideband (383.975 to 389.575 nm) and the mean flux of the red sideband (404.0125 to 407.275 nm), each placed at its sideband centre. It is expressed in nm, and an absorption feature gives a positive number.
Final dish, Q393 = 0.65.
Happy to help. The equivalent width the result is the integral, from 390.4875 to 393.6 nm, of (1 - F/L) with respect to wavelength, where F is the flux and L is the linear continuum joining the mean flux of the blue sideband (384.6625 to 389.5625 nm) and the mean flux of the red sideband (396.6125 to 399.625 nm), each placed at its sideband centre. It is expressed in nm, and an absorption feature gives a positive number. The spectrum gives 0.26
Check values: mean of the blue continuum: 22.3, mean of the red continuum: 25.9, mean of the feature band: 21.8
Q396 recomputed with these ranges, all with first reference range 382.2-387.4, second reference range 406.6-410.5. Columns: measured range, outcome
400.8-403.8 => -0.20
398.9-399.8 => -0.15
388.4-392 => -0.07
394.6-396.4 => 0.03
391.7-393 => 0.09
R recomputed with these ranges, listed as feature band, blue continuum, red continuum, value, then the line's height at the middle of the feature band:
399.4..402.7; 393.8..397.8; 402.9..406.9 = -0.22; 29.1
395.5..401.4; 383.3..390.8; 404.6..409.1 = 0.06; 29.4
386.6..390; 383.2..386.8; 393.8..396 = -0.05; 21.7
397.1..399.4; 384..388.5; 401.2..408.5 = 0.10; 30.6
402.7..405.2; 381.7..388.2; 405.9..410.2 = -0.10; 31.8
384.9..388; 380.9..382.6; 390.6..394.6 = -0.07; 21.1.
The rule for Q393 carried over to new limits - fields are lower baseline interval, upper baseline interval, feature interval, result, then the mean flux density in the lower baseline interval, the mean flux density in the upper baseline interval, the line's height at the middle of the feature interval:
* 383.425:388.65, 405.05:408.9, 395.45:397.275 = 0.53 nm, 21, 35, 27.9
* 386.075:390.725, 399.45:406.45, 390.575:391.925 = -0.07 nm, 22.9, 35.1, 25.3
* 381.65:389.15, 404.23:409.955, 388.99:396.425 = 0.62 nm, 20.3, 34.5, 25.1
